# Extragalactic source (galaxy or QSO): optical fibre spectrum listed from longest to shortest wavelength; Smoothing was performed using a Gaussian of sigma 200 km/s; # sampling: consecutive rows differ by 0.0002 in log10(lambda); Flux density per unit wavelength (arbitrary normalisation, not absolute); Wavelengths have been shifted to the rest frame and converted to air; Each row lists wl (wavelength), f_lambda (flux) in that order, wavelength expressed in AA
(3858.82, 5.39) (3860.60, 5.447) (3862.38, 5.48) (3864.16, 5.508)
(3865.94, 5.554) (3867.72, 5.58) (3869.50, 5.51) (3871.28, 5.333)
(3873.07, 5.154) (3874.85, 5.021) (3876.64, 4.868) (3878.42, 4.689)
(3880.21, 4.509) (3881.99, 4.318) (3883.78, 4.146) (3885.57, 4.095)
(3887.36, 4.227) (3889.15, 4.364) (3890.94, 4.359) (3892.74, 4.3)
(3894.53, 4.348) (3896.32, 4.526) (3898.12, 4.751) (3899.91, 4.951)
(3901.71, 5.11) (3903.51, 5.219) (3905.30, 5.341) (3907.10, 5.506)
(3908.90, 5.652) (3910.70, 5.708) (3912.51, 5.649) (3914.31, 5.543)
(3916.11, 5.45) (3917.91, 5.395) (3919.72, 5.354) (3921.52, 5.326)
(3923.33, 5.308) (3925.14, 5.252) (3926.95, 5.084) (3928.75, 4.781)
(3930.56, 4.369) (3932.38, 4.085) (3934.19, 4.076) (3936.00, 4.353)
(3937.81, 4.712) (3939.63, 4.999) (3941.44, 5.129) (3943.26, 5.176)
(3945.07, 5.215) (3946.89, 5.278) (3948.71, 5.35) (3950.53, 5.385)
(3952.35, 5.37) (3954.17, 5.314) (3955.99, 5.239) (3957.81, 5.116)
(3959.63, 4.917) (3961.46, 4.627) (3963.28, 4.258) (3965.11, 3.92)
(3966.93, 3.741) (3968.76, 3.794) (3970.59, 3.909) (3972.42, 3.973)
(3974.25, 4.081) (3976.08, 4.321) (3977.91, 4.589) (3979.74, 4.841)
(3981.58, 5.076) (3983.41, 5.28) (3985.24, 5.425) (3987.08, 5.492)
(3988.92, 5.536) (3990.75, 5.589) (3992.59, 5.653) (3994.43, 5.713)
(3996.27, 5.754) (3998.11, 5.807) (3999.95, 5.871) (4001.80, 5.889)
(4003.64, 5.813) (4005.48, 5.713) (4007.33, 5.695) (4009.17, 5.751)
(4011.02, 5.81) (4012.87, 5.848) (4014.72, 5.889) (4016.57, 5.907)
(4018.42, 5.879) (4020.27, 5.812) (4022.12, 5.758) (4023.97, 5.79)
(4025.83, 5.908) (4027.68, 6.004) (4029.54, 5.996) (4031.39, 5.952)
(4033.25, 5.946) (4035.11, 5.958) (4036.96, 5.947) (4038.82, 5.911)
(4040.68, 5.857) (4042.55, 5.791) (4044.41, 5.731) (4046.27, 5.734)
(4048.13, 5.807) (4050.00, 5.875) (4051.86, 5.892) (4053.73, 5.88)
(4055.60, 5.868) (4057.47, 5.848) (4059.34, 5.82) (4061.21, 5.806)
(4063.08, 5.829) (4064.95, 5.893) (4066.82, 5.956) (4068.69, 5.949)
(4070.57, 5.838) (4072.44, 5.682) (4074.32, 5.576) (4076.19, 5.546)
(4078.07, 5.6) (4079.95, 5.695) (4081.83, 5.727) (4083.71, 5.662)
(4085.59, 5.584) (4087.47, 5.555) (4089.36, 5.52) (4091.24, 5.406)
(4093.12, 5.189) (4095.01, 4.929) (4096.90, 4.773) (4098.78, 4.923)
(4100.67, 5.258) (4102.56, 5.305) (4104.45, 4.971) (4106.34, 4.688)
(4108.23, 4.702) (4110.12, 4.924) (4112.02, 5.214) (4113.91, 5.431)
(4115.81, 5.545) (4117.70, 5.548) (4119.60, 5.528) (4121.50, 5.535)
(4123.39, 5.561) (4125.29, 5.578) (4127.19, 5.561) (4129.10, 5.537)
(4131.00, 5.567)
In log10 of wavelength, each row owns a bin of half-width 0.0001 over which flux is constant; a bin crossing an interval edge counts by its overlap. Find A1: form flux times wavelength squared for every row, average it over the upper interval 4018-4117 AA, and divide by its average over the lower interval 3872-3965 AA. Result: 1.23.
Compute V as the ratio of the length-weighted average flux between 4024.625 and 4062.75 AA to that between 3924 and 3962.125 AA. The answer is 1.19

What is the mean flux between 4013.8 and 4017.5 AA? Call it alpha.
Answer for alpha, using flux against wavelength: 5.9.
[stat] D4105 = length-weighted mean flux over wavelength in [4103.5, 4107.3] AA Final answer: 4.83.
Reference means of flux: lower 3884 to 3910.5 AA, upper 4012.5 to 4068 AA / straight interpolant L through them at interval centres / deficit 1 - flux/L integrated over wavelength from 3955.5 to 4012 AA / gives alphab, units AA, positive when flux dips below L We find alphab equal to 3.91 AA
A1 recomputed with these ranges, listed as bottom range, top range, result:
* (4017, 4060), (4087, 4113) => 0.89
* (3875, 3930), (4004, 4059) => 1.26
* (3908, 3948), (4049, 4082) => 1.22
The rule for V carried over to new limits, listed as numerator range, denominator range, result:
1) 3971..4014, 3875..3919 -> 1.10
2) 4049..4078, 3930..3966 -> 1.20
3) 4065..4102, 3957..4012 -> 1.09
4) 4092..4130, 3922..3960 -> 1.05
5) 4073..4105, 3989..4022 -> 0.93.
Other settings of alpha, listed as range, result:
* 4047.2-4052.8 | 5.86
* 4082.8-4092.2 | 5.55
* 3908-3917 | 5.6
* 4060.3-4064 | 5.82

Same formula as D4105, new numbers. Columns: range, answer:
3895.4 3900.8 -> 4.74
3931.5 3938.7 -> 4.31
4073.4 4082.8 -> 5.63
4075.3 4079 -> 5.57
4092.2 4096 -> 5.04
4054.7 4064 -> 5.83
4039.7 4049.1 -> 5.78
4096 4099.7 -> 4.86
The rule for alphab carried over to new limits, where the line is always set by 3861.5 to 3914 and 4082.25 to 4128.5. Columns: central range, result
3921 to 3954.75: 0.47 AA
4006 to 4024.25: -2.32 AA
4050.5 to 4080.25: -3.20 AA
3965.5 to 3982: 2.82 AA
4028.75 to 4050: -2.79 AA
